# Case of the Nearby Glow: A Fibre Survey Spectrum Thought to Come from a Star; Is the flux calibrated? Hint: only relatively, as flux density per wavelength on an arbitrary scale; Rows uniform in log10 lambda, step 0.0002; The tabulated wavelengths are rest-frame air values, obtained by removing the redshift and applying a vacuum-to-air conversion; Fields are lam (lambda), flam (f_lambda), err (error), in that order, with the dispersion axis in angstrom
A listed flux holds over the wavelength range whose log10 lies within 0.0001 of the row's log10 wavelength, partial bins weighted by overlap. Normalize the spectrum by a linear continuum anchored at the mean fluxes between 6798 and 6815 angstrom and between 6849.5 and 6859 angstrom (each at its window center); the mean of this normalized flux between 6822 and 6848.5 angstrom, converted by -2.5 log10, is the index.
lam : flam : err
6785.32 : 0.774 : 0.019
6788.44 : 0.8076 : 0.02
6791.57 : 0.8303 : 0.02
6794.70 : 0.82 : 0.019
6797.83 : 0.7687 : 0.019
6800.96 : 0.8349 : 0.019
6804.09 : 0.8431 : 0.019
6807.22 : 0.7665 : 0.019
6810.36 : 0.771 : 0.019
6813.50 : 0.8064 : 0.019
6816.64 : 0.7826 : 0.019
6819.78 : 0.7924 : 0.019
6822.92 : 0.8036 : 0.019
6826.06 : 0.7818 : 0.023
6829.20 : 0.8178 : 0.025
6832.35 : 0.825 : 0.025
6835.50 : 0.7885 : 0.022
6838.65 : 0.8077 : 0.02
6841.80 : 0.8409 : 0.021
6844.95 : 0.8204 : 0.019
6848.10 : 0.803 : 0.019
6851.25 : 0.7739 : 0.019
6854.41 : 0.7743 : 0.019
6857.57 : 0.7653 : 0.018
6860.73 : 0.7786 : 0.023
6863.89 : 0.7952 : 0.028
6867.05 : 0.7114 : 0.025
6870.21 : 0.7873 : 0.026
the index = -0.04 mag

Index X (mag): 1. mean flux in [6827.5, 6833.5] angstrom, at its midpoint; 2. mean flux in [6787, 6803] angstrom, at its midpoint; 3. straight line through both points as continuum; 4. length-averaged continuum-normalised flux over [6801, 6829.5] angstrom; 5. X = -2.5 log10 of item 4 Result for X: 0.03 mag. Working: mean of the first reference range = 0.813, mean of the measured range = 0.797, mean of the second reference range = 0.82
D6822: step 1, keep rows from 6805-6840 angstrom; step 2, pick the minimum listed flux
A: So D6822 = 0.7665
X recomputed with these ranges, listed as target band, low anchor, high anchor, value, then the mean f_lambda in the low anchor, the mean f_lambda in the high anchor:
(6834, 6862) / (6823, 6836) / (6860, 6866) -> 0.00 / 0.805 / 0.782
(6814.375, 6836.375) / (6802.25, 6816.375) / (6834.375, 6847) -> 0.01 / 0.796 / 0.815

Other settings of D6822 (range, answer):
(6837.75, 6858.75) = 0.7653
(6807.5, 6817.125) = 0.771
